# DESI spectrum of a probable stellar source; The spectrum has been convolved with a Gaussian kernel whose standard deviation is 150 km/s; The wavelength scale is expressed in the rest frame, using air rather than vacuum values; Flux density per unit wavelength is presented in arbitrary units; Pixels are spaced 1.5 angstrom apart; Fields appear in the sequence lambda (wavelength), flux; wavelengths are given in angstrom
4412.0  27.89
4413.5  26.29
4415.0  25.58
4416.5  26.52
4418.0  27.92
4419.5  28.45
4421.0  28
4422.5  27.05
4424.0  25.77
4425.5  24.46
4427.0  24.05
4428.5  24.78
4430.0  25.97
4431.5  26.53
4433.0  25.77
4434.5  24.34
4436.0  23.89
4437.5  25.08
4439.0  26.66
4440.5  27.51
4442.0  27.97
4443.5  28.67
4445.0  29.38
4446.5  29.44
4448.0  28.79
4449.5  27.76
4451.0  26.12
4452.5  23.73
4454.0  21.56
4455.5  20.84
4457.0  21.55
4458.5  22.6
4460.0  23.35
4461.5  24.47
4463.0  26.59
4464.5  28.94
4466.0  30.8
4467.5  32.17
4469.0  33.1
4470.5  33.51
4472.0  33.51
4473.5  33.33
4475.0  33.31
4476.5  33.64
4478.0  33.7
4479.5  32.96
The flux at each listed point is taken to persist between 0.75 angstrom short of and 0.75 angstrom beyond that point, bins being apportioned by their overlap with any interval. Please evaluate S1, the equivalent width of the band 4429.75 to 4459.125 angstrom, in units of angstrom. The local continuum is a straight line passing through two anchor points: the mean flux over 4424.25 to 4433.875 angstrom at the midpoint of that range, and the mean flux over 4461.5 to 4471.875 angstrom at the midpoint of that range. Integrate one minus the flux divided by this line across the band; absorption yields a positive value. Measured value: 1.7 angstrom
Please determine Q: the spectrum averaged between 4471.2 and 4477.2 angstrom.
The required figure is 33.4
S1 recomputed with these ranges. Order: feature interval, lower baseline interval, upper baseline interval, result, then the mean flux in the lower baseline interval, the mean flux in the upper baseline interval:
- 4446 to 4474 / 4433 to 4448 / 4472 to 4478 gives 3.0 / 27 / 33.5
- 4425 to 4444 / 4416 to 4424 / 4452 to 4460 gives -0.4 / 27.5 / 22.1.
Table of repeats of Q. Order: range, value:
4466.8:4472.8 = 33.1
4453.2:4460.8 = 22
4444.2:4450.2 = 28.9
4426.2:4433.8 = 25.4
